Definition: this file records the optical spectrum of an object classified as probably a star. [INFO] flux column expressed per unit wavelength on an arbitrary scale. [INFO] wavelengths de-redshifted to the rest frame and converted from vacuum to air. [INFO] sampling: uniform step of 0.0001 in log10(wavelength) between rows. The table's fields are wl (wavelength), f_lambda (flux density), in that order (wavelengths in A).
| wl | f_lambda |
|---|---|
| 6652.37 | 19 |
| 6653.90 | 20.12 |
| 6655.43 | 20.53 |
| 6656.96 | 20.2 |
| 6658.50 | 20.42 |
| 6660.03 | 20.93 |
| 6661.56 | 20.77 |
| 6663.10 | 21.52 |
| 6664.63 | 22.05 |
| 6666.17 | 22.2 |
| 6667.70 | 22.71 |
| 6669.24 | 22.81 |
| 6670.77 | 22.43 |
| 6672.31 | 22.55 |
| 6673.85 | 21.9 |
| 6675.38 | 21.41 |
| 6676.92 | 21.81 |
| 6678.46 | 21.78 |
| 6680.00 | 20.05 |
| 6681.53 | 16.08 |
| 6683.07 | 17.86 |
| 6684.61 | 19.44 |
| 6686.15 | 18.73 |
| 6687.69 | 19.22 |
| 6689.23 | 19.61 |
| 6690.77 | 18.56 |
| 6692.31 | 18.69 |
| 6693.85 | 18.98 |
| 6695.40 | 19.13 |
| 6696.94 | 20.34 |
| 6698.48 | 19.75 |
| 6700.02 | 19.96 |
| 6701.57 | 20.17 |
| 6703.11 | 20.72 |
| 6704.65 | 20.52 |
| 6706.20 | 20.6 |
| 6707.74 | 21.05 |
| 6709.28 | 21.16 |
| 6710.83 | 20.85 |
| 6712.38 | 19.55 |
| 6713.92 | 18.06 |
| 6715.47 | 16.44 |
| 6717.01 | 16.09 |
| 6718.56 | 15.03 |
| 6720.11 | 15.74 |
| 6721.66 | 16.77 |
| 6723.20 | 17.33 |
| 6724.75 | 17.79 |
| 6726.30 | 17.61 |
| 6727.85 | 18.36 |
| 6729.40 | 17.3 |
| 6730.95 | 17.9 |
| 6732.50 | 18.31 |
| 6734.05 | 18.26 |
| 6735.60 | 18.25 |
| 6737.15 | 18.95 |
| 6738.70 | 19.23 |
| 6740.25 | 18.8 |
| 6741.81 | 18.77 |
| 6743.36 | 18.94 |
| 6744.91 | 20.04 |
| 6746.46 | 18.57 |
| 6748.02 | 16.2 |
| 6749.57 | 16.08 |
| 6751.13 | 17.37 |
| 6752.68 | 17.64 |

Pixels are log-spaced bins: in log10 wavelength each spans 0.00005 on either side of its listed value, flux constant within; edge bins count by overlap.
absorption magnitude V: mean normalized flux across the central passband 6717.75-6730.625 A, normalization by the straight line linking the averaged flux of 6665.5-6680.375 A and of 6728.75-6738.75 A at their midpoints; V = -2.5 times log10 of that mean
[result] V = 0.11 mag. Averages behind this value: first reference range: 22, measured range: 17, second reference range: 18.3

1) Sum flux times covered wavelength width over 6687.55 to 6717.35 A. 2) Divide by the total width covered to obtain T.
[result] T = 19.5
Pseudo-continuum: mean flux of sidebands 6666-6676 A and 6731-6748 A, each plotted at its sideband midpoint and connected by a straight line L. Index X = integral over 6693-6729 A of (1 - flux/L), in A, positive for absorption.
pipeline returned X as 2.6 A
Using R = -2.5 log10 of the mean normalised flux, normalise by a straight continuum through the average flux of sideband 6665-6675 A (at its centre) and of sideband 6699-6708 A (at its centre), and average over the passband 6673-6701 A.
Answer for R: 0.09 mag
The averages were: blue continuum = 22.4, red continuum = 20.5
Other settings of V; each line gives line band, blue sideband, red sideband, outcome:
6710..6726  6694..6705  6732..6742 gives 0.116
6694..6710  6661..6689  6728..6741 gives -0.031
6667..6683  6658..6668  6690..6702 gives -0.023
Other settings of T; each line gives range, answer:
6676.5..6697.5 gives 19.3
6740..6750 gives 18.2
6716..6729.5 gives 16.9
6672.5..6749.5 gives 18.9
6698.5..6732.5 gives 18.5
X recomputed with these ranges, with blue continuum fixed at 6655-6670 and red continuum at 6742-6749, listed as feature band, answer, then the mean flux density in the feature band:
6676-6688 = 0.77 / 19.4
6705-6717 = 0.12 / 19.5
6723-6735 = 0.71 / 17.9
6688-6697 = 0.53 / 19.1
